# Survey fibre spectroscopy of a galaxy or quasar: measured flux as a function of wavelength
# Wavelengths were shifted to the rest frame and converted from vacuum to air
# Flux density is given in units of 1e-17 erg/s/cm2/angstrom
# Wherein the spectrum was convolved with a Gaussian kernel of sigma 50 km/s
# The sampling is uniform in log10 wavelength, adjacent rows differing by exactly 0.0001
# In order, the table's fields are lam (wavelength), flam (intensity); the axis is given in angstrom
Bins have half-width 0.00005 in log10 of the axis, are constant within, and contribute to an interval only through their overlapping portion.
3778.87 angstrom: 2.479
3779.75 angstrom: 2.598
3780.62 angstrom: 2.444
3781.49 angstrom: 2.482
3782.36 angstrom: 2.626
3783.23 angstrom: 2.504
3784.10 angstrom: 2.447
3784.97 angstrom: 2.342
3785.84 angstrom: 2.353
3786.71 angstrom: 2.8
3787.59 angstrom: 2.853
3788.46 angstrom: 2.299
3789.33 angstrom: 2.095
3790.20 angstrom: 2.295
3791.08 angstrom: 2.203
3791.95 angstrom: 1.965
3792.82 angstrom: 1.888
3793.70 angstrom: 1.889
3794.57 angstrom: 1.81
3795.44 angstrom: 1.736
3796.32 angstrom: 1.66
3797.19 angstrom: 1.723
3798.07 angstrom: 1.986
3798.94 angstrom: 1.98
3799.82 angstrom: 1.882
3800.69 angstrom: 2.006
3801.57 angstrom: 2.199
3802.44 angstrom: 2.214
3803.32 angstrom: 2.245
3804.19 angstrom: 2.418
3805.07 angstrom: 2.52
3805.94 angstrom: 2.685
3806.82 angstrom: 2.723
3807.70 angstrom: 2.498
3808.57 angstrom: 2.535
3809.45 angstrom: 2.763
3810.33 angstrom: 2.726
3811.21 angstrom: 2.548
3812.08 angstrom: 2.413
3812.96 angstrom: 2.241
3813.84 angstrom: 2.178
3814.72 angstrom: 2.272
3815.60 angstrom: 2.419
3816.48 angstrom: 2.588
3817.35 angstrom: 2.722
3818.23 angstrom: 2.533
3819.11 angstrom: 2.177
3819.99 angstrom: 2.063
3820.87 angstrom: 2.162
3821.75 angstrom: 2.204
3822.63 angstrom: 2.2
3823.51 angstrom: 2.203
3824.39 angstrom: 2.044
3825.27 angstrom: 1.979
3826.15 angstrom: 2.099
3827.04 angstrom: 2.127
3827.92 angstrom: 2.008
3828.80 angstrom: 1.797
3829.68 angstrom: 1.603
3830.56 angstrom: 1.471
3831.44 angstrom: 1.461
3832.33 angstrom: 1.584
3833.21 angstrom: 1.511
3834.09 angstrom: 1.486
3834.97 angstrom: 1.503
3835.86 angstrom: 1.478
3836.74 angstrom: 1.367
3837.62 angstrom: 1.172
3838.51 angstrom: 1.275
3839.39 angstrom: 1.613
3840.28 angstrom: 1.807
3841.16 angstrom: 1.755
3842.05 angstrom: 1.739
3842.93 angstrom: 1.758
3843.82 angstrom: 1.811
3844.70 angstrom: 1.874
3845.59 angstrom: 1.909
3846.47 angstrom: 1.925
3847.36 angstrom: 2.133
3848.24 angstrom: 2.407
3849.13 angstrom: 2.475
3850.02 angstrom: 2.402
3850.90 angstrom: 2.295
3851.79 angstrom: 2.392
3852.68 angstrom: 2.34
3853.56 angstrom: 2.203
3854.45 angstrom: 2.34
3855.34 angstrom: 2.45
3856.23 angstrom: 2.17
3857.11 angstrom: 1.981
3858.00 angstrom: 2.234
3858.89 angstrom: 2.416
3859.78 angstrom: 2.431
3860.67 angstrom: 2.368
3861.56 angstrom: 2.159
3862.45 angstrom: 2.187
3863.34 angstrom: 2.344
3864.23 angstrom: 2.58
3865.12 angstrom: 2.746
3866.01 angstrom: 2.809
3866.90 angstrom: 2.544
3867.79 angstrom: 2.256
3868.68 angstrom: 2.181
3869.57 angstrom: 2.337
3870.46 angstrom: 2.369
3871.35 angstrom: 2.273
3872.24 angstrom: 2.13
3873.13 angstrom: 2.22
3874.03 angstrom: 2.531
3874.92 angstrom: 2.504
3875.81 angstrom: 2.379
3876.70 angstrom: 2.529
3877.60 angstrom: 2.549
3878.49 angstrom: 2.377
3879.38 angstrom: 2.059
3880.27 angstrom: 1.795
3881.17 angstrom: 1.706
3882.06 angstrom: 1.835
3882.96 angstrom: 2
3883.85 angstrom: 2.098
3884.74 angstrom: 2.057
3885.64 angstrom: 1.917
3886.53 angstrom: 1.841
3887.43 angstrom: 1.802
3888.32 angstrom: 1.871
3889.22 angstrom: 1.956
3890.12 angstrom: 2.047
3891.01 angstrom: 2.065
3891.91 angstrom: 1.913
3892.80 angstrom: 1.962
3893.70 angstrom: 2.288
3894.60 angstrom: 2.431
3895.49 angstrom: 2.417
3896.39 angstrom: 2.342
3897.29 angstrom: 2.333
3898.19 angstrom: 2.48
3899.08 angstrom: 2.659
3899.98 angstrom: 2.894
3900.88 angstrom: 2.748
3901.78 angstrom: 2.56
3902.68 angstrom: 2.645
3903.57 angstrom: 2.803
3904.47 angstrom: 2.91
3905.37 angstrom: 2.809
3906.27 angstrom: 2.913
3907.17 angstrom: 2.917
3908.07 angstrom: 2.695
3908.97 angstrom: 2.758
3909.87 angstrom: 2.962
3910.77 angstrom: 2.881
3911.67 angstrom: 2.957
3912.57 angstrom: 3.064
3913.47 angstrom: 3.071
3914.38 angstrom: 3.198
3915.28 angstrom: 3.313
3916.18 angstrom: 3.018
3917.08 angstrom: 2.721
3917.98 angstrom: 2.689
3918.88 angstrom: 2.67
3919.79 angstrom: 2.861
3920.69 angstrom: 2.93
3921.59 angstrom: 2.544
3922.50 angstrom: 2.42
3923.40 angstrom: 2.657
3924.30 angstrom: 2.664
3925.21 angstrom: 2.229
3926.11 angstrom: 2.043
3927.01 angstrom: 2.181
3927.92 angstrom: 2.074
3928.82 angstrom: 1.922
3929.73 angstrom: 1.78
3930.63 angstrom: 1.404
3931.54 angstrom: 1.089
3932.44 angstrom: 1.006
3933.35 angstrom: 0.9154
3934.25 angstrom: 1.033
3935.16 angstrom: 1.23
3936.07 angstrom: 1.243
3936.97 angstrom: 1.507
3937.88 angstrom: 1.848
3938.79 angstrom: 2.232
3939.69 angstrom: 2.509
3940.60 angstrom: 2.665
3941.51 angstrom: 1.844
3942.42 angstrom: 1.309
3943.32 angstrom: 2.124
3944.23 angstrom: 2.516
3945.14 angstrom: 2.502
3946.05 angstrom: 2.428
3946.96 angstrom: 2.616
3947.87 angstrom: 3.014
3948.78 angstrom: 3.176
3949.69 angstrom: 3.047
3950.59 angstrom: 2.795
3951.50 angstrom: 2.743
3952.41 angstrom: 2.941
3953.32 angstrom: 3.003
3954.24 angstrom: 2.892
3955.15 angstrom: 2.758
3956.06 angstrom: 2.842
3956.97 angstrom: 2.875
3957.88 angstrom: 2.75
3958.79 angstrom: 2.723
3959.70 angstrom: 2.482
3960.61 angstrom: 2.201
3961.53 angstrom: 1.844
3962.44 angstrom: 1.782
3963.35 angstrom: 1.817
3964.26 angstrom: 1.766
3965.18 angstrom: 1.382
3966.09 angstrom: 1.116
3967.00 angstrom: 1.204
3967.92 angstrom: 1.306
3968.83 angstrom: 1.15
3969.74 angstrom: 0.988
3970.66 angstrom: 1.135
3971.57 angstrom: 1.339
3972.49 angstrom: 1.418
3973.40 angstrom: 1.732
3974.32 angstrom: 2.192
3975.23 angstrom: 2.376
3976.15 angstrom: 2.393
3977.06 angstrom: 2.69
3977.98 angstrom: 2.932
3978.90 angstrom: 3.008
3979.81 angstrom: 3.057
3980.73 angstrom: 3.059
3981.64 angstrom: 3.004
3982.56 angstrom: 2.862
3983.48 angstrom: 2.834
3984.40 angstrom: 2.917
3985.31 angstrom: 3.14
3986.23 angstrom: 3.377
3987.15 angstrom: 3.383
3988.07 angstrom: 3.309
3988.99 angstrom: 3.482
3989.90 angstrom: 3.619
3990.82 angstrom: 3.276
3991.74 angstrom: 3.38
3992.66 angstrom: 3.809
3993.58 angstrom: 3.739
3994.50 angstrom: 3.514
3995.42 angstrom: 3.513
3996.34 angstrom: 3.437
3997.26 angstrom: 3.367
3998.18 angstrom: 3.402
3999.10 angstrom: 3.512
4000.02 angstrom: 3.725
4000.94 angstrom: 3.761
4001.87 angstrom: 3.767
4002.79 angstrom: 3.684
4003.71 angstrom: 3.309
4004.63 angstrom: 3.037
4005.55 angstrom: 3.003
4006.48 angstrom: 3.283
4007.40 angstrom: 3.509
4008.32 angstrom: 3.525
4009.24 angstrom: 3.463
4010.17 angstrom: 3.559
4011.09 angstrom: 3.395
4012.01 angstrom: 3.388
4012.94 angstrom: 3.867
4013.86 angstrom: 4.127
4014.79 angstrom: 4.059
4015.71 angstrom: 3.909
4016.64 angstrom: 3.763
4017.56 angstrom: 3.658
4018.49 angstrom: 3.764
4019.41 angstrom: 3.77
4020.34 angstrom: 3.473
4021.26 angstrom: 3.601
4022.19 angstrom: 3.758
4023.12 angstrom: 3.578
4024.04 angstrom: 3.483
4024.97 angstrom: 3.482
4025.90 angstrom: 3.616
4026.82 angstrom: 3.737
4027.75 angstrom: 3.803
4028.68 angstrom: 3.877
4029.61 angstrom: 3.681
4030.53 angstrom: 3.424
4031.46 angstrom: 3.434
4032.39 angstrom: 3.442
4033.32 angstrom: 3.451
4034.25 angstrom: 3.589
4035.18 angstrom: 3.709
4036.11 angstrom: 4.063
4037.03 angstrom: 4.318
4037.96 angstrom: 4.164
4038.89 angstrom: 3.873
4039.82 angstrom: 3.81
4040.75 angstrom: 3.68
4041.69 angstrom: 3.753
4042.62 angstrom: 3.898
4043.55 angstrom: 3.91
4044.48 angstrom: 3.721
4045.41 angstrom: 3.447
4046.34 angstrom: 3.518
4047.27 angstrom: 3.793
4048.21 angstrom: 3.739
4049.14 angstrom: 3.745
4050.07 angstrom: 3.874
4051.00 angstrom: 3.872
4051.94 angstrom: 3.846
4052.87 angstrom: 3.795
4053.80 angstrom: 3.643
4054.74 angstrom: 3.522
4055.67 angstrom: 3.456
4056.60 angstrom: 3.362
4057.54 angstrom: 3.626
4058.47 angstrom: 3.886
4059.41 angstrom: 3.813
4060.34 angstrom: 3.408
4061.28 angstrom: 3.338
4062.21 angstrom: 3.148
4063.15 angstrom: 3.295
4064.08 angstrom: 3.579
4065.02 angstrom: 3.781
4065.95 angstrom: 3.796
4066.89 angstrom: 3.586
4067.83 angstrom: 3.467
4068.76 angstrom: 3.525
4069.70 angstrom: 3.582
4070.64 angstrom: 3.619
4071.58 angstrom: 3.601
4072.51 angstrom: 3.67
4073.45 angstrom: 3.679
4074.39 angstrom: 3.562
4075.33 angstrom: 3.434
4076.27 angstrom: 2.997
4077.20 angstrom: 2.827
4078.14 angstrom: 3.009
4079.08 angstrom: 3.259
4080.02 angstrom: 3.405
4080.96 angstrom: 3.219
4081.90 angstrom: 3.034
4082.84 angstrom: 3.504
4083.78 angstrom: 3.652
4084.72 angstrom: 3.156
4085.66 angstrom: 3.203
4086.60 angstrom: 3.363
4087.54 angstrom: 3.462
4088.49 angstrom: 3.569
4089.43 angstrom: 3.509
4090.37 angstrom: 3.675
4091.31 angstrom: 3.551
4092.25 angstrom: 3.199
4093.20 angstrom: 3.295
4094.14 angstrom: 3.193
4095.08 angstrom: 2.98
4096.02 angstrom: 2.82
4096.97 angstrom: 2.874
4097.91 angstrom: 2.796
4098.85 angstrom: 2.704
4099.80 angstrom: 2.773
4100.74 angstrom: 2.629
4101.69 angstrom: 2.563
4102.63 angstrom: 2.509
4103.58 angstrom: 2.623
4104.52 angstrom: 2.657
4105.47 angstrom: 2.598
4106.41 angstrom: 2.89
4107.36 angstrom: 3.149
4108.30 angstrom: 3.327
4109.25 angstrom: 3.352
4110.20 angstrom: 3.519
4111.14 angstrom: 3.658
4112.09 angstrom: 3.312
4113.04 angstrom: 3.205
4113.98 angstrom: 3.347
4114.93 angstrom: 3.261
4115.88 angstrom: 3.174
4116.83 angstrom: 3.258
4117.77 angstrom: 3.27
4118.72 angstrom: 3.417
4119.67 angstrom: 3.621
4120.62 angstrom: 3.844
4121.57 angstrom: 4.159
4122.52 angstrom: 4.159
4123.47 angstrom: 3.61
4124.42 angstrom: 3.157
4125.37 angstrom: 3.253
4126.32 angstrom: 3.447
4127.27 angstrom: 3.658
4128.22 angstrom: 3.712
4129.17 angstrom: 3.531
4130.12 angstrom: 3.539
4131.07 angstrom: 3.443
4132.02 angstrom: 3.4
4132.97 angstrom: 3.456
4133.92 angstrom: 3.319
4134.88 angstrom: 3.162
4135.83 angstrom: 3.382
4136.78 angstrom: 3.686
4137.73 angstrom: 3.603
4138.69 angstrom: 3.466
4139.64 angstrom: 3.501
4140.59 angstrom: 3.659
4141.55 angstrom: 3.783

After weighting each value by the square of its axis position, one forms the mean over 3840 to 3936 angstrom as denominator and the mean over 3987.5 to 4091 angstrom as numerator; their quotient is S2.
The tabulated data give 1.7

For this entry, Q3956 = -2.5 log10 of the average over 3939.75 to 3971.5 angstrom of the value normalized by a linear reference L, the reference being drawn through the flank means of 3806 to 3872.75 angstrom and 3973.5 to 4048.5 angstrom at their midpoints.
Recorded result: 0.34 mag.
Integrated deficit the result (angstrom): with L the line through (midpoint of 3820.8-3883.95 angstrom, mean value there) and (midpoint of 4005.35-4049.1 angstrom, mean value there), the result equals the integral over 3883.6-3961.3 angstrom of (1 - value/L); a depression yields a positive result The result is 8.9 angstrom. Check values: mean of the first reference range 2.08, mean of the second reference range 3.68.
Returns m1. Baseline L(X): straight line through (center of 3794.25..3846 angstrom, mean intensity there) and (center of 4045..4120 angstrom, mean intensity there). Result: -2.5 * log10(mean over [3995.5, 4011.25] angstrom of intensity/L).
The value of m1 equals -0.17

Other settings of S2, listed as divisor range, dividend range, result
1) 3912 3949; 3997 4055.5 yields 1.71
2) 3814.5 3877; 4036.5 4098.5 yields 1.86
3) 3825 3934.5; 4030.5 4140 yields 1.72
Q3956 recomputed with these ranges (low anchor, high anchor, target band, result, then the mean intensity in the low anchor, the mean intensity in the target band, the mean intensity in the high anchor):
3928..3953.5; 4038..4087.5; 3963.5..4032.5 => -0.11 mag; 2.08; 3.1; 3.55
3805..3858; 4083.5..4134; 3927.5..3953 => 0.23 mag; 2.08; 2.06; 3.27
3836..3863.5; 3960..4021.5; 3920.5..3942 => 0.32 mag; 2.05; 1.9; 2.94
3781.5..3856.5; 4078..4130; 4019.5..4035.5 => -0.22 mag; 2.11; 3.6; 3.26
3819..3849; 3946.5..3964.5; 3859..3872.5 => -0.18 mag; 1.82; 2.39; 2.61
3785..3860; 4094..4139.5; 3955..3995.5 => 0.08 mag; 2.1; 2.51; 3.26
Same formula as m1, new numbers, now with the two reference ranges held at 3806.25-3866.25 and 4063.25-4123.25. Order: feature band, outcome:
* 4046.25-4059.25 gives -0.19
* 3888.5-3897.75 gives 0.10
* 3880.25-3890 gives 0.22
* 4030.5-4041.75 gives -0.23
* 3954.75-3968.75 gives 0.30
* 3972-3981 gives 0.12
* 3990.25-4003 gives -0.24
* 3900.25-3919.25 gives -0.17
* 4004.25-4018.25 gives -0.22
